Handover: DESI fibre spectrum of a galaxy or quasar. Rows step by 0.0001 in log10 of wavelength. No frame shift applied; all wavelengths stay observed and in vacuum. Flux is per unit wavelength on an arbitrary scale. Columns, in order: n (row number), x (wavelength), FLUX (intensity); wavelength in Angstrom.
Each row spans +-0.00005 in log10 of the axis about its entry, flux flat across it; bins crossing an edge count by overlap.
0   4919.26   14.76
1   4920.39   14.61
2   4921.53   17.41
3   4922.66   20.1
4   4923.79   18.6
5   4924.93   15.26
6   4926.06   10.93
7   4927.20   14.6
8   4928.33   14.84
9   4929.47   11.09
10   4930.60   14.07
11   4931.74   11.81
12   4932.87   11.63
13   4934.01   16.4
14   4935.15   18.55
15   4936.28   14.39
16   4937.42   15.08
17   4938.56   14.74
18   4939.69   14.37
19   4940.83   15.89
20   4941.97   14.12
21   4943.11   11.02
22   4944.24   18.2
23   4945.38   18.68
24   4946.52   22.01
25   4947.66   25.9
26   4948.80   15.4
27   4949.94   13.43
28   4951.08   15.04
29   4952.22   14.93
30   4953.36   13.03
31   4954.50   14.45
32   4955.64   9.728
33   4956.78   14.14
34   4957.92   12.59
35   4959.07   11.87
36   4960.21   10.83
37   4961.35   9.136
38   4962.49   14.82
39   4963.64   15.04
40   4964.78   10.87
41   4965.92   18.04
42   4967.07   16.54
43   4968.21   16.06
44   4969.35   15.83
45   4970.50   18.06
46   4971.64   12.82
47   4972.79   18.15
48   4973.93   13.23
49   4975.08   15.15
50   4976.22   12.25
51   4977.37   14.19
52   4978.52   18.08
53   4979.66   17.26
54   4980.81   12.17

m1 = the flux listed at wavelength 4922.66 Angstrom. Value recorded 20.1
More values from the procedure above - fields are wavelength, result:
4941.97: 14.12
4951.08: 15.04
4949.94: 13.43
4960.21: 10.83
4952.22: 14.93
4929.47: 11.09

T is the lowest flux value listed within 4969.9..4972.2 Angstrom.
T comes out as 12.82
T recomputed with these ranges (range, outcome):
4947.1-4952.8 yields 13.43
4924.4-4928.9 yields 10.93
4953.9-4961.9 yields 9.136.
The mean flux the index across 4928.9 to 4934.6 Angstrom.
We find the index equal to 13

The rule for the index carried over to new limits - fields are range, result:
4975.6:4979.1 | 14.9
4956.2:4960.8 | 12.3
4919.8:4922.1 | 16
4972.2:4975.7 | 15.5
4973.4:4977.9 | 13.7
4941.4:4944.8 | 14.5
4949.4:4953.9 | 14.1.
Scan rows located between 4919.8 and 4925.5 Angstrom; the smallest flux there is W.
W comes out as 14.61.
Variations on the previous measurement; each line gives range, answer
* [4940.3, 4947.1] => 11.02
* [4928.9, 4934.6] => 11.09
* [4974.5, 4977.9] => 12.25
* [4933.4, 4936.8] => 14.39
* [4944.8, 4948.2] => 18.68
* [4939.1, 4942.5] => 14.12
